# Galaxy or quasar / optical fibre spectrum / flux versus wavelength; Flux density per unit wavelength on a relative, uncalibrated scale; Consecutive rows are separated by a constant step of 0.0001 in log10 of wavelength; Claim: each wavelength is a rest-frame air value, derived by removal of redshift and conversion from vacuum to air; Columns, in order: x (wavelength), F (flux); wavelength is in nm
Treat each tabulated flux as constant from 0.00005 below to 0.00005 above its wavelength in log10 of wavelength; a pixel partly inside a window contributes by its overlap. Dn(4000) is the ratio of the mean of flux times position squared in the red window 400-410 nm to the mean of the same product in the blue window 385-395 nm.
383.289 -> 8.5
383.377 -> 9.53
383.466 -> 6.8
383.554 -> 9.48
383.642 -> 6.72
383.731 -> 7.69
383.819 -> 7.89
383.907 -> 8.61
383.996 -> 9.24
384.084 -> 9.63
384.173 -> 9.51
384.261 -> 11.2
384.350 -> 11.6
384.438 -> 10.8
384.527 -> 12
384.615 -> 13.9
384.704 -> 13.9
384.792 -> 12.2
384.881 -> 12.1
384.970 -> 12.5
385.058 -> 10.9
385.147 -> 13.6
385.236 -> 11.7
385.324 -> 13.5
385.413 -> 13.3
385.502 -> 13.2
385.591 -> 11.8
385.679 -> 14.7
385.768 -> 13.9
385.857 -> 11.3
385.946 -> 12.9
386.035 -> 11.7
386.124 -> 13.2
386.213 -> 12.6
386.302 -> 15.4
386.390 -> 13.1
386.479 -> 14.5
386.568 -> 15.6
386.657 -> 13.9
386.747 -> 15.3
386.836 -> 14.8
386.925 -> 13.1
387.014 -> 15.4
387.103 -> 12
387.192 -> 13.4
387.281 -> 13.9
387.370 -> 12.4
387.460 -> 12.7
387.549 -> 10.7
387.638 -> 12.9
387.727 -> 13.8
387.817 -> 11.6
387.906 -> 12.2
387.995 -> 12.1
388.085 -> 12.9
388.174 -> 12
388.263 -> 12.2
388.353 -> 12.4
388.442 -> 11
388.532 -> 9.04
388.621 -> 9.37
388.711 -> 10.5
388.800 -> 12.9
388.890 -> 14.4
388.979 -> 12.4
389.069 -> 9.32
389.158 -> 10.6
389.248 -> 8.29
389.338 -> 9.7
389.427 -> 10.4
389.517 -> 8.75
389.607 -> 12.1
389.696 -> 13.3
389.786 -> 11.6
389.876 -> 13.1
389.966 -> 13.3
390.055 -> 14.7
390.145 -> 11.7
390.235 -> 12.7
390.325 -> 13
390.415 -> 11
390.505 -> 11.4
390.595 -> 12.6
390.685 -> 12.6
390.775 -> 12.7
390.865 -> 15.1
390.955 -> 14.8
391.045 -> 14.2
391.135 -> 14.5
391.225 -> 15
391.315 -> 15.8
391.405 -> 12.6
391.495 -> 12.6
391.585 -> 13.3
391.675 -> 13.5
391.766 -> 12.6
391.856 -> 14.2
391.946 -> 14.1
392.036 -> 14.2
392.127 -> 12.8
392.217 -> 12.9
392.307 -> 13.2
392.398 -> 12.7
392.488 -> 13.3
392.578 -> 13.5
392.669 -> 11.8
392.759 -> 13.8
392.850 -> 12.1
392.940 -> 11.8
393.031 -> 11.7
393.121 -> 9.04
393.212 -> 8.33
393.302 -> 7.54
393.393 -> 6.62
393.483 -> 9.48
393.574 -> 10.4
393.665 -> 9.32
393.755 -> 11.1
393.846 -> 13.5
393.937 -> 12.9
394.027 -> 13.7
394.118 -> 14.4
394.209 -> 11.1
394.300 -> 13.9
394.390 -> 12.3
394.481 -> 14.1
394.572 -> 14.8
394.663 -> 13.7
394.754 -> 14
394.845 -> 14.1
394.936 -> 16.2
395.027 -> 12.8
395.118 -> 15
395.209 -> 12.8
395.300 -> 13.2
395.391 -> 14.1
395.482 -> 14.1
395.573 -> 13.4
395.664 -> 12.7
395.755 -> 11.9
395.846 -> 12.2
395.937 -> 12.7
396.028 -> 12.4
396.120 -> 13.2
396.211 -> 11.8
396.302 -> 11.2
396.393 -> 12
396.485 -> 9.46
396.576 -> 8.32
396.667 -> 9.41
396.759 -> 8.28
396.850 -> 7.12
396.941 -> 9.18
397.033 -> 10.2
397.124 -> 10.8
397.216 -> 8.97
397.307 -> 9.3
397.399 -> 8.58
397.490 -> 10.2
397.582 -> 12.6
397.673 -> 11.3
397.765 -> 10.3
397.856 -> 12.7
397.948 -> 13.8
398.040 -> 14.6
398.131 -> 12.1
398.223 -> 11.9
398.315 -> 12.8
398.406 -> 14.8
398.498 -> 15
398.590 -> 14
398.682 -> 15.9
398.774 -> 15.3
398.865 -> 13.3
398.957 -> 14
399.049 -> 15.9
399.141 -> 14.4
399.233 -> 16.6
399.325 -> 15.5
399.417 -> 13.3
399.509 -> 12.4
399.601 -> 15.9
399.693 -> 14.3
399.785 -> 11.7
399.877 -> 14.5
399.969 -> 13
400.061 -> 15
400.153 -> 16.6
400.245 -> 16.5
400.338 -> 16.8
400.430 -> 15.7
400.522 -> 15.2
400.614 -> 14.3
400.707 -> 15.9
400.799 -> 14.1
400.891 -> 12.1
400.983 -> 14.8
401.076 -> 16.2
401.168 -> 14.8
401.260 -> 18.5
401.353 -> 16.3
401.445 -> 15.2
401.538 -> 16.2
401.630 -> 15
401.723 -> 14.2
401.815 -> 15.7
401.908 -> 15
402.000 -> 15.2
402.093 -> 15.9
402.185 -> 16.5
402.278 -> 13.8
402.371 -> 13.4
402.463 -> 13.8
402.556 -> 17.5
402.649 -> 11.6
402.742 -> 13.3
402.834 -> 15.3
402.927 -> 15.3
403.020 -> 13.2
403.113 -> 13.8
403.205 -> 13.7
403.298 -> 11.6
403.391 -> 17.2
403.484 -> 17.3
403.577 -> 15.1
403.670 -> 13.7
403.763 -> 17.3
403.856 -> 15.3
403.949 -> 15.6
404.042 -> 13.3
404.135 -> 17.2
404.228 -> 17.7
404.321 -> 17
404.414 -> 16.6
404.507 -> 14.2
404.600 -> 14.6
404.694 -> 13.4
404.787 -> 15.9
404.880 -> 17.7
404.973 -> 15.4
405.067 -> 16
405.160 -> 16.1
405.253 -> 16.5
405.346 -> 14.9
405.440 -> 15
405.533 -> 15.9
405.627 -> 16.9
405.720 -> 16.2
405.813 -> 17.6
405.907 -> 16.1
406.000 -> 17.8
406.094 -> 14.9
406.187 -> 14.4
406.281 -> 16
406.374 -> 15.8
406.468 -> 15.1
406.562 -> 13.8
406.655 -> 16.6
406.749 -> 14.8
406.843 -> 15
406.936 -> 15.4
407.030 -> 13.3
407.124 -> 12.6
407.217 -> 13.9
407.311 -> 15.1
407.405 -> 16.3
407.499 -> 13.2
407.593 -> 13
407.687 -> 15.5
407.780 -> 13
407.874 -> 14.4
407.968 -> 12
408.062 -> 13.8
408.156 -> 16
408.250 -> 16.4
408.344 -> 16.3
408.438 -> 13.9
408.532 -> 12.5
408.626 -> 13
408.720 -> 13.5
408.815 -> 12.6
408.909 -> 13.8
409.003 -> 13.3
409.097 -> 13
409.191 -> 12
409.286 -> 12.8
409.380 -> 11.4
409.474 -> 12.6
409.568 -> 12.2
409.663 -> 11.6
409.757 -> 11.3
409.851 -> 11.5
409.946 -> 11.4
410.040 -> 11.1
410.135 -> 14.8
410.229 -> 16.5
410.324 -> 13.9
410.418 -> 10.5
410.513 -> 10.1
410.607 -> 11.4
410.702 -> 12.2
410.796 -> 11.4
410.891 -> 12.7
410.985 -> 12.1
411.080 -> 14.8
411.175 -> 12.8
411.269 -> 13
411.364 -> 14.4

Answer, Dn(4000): 1.27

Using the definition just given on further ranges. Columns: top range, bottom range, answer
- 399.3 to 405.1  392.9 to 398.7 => 1.31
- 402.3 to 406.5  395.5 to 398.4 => 1.42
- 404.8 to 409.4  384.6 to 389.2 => 1.28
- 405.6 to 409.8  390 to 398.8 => 1.23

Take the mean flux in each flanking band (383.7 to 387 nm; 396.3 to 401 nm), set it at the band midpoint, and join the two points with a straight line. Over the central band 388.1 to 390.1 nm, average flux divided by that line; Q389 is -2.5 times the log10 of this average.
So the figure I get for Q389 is 0.10 mag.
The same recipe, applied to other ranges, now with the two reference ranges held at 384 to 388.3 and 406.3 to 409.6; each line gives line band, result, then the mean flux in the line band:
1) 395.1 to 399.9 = 0.08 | 12.5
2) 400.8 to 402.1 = -0.13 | 15.3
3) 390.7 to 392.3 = -0.06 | 13.8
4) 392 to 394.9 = 0.09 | 12.1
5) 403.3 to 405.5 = -0.14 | 15.7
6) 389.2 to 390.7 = 0.11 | 11.8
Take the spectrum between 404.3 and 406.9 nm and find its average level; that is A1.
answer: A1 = 15.7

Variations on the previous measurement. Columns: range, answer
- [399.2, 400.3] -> 14.6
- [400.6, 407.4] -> 15.2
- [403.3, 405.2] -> 15.7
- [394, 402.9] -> 13.5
